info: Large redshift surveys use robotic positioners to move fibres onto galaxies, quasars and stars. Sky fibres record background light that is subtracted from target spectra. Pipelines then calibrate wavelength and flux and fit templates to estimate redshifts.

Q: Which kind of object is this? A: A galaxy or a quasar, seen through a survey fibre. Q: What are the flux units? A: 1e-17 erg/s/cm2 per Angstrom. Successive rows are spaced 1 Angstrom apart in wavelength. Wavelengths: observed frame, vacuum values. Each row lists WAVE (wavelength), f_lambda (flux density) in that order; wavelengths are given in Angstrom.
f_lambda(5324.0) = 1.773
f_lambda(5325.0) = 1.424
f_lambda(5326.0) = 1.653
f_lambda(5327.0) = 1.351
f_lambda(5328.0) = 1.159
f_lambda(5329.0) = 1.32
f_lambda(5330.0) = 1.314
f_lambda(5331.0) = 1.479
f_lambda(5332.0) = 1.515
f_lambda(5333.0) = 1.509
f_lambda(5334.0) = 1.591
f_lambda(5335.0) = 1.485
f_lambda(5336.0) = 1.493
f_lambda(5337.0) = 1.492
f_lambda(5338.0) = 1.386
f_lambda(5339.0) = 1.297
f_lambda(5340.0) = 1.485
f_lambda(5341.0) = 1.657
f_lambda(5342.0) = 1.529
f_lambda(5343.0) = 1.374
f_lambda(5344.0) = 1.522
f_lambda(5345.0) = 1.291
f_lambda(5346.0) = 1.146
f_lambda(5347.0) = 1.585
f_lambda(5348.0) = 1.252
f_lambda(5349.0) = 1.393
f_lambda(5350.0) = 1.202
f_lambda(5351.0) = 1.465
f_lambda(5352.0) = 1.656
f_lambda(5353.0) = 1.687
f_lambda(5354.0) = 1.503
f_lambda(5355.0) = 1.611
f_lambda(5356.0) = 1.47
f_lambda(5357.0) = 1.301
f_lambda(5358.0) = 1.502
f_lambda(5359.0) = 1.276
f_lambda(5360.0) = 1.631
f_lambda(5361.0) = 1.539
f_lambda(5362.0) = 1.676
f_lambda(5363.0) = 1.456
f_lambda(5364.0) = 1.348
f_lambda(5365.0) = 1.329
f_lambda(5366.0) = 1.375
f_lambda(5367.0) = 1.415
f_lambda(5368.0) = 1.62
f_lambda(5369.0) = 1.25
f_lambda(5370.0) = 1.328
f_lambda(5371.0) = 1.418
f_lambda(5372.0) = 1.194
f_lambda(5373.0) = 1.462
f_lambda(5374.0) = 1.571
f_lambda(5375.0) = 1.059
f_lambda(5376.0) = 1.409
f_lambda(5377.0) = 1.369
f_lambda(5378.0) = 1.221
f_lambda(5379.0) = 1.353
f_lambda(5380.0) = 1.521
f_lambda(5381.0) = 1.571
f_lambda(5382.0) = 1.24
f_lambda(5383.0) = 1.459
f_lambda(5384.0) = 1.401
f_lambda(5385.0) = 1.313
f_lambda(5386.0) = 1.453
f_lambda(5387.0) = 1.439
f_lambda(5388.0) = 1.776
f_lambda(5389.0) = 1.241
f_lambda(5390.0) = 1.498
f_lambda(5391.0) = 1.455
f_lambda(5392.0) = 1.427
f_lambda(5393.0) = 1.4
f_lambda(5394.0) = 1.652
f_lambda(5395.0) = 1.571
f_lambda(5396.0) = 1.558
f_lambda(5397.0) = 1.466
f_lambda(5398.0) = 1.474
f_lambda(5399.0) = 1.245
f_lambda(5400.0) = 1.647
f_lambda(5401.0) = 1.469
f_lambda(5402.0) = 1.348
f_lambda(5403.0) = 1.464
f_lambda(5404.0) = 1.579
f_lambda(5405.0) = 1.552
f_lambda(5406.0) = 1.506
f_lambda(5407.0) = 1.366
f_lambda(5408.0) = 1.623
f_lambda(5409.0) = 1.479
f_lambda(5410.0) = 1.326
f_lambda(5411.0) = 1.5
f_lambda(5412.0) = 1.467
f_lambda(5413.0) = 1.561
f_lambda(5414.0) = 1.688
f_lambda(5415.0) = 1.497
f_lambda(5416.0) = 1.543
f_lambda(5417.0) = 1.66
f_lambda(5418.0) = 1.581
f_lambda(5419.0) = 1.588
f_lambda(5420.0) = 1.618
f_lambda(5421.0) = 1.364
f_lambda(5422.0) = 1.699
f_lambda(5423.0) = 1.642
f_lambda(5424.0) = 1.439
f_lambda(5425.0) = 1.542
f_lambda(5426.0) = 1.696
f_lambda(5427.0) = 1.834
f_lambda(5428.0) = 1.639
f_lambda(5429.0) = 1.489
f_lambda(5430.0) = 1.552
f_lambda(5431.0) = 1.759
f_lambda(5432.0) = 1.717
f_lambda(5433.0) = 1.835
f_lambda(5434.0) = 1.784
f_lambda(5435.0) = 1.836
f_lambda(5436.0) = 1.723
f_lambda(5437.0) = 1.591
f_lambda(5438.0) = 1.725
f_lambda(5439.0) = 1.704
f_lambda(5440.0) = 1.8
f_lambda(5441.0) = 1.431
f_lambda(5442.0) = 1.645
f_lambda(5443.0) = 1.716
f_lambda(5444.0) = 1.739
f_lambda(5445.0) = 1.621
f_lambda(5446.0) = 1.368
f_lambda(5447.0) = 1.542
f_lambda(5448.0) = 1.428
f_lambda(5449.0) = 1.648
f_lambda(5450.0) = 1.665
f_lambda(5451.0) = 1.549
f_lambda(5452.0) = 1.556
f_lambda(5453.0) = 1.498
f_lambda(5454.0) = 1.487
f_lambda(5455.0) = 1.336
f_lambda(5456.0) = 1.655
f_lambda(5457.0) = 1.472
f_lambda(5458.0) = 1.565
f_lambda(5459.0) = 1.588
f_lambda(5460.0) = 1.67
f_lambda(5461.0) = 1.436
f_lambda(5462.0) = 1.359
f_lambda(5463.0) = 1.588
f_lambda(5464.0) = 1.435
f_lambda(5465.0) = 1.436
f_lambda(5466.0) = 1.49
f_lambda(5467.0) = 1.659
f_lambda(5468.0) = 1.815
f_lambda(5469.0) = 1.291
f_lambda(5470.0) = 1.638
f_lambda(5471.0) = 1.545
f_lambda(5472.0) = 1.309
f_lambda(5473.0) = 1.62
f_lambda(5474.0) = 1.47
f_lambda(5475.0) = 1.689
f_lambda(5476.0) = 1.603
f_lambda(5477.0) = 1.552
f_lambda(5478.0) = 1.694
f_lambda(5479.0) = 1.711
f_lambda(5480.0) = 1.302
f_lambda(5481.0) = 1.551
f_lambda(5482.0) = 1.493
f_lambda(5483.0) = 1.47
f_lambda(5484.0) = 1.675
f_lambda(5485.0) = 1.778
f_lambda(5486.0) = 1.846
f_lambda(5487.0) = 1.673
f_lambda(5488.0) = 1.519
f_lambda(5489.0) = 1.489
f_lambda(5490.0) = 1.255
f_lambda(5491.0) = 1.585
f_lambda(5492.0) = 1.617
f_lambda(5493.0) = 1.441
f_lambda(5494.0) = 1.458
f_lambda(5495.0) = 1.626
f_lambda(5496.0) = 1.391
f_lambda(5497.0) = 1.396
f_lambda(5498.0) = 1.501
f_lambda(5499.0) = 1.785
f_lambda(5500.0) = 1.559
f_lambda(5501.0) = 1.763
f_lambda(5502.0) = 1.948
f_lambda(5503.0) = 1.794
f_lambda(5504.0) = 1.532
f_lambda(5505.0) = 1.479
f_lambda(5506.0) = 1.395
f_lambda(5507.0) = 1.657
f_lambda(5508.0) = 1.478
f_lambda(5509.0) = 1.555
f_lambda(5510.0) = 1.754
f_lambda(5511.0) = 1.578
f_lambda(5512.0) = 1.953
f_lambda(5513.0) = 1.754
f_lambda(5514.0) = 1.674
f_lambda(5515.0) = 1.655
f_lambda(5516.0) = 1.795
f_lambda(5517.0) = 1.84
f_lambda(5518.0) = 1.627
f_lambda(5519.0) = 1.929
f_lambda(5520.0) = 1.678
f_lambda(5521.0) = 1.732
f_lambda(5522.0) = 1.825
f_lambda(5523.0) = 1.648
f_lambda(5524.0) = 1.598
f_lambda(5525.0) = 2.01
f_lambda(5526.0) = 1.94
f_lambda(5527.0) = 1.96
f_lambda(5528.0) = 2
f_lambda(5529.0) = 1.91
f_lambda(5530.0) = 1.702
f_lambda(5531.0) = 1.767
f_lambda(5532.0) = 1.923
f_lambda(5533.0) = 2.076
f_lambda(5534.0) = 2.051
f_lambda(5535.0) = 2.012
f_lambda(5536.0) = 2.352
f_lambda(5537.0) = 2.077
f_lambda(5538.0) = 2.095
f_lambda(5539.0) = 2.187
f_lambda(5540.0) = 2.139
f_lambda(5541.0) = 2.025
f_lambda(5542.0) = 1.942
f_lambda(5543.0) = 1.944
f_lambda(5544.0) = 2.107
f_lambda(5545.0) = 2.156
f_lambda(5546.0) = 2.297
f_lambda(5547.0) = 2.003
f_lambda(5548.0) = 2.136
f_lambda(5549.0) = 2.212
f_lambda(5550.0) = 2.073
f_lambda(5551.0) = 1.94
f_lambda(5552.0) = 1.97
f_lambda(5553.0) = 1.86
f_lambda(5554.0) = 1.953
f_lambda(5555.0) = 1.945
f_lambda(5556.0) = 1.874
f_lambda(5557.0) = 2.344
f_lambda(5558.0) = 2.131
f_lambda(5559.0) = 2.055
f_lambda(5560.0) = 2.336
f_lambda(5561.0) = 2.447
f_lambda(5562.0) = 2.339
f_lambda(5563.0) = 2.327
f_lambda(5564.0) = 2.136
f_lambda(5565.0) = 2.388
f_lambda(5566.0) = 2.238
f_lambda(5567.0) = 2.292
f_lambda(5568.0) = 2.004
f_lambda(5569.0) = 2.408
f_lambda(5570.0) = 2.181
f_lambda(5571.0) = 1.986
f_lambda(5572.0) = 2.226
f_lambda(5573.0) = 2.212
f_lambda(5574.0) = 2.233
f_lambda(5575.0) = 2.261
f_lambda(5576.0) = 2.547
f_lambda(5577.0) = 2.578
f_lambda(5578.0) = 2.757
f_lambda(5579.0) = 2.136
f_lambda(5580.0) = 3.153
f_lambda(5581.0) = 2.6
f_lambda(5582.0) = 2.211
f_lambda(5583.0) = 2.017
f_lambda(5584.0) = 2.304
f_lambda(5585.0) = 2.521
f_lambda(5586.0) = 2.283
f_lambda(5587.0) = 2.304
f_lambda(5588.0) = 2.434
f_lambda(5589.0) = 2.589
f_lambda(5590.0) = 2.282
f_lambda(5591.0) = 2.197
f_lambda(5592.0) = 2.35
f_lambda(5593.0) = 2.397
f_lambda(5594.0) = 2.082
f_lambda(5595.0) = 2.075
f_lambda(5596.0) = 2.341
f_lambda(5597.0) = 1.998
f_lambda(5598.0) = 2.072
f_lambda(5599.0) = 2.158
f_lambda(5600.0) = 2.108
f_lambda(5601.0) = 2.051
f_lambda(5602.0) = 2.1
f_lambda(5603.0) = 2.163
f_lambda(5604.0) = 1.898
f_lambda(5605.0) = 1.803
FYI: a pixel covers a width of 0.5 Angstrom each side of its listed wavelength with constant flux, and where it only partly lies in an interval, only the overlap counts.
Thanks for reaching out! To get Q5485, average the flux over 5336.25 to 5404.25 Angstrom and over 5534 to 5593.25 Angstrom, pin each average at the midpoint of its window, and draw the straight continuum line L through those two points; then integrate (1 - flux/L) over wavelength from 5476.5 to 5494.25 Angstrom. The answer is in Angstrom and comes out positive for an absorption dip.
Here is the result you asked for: 3.2 Angstrom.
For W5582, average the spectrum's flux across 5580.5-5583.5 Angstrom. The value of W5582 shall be 2.28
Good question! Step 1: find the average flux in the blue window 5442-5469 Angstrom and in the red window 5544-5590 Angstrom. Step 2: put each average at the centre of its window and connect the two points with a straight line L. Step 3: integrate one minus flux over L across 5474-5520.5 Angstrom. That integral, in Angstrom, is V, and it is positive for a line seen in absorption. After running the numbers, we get 4.94 Angstrom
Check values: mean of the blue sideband 1.55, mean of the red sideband 2.25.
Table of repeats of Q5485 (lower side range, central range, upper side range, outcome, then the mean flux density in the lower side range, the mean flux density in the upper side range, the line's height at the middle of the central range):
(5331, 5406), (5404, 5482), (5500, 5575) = 4.53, 1.45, 1.97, 1.68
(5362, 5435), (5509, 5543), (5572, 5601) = 2.92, 1.5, 2.32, 2.06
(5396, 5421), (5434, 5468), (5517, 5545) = 1.52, 1.51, 1.94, 1.66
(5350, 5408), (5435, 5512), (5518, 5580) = 9.79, 1.45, 2.1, 1.81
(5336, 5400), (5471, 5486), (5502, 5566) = 1.67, 1.43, 1.94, 1.77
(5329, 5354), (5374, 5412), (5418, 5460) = 2.21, 1.45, 1.61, 1.54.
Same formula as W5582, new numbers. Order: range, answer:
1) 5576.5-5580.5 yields 2.66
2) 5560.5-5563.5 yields 2.37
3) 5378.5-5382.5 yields 1.42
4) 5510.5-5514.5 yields 1.74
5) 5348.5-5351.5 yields 1.35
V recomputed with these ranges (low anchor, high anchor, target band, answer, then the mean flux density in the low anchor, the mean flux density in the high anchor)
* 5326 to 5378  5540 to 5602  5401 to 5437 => 1.87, 1.43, 2.22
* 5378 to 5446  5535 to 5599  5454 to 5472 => 2.54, 1.55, 2.22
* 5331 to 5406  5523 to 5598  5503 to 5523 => 3.13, 1.45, 2.17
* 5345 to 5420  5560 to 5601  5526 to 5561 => 1.53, 1.46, 2.3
